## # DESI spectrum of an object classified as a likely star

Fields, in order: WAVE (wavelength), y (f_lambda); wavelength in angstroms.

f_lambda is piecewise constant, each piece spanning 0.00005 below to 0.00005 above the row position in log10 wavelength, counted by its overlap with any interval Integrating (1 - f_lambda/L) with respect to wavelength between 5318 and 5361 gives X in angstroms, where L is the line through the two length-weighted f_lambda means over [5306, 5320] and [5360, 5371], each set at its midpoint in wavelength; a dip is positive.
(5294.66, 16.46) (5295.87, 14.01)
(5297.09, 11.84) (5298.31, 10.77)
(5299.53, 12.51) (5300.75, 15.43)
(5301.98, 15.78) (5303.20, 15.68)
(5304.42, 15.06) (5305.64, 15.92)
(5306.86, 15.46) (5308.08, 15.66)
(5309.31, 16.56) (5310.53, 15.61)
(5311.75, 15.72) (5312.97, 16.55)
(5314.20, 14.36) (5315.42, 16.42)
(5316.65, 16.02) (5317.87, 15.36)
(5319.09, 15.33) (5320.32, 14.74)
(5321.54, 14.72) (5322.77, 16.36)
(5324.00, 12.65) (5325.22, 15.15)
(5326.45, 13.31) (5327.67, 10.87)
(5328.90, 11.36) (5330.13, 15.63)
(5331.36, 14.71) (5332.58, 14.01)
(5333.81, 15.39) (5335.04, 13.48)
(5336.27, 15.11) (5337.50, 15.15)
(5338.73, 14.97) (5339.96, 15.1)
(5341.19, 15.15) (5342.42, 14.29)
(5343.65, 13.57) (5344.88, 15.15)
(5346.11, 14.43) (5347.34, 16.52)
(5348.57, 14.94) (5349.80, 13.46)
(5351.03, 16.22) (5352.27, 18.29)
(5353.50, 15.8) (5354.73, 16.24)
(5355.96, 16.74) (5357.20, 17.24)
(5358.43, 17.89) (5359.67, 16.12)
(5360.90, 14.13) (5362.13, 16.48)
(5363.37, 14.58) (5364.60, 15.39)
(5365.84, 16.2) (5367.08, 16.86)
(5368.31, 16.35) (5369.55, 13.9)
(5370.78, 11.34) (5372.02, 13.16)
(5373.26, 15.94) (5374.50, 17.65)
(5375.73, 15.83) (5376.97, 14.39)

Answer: 1.3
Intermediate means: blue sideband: 15.7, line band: 15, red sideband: 15.2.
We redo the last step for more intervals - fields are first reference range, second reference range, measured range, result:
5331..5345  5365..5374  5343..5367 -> -1.6 angstroms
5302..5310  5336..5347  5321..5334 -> 1.0 angstroms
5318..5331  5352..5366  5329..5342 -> 0.0 angstroms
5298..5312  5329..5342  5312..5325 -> -0.3 angstroms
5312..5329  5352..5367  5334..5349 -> 0.6 angstroms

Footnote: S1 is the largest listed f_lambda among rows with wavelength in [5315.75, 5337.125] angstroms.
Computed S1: 16.36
